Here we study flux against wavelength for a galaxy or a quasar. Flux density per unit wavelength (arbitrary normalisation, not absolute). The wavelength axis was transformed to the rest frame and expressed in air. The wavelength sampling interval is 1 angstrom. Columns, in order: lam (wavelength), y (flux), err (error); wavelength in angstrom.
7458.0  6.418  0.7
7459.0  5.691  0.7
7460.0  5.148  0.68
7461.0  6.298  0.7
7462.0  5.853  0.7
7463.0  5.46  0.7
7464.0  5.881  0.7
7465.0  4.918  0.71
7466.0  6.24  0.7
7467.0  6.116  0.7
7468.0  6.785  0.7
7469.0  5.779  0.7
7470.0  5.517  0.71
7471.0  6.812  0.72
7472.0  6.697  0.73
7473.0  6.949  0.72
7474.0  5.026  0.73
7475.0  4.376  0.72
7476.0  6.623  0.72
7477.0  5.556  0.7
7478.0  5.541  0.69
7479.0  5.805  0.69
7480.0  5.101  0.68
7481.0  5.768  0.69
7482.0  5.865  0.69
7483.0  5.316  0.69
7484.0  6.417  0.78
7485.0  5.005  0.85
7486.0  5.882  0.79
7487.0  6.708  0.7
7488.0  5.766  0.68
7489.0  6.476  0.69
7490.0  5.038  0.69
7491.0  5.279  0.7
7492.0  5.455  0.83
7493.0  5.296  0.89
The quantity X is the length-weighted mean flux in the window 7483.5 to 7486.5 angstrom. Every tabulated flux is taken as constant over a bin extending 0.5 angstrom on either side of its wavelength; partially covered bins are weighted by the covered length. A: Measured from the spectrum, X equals 5.77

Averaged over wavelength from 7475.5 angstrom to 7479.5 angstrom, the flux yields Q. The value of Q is 5.88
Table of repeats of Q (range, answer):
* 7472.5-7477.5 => 5.71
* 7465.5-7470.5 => 6.09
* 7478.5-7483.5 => 5.57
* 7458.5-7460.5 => 5.42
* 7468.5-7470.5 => 5.65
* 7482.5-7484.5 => 5.87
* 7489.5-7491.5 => 5.16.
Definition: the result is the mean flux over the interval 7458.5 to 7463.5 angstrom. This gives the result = 5.69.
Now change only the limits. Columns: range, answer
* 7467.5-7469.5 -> 6.28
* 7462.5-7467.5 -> 5.72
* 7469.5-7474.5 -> 6.2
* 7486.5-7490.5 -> 6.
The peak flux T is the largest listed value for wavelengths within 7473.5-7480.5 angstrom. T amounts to 6.623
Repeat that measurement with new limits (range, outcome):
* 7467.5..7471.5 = 6.812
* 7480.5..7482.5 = 5.865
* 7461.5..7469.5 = 6.785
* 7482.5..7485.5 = 6.417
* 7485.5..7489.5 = 6.708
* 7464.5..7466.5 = 6.24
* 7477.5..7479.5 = 5.805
